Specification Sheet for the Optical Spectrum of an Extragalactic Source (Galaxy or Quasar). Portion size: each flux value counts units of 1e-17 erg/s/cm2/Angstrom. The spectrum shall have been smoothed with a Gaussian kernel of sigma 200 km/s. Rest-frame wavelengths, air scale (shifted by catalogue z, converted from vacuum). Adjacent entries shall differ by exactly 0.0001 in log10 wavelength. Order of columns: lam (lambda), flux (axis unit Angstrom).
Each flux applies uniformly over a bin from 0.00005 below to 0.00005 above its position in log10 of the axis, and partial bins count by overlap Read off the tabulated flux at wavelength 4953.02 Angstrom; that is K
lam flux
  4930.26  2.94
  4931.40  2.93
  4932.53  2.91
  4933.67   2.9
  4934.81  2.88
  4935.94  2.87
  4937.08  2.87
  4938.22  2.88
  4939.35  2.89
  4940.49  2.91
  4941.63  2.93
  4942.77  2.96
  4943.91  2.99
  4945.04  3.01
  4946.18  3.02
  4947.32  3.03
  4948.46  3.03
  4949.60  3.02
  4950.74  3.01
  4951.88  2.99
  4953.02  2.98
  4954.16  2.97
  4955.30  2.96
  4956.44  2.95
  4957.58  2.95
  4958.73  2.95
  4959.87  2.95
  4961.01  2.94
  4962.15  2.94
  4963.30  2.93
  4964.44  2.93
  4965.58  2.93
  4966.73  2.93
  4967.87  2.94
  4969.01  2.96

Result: 2.98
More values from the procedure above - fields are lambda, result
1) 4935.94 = 2.87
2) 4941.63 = 2.93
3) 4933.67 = 2.9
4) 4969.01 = 2.96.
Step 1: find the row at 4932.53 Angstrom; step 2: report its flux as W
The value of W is 2.91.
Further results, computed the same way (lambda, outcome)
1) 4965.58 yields 2.93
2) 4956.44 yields 2.95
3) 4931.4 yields 2.93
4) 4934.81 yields 2.88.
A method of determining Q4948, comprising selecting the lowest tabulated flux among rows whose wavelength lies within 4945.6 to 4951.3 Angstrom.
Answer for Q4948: 3.01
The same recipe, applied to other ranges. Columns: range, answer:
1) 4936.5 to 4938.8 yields 2.87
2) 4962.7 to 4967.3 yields 2.93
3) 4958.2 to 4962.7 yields 2.94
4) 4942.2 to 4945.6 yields 2.96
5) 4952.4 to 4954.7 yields 2.97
